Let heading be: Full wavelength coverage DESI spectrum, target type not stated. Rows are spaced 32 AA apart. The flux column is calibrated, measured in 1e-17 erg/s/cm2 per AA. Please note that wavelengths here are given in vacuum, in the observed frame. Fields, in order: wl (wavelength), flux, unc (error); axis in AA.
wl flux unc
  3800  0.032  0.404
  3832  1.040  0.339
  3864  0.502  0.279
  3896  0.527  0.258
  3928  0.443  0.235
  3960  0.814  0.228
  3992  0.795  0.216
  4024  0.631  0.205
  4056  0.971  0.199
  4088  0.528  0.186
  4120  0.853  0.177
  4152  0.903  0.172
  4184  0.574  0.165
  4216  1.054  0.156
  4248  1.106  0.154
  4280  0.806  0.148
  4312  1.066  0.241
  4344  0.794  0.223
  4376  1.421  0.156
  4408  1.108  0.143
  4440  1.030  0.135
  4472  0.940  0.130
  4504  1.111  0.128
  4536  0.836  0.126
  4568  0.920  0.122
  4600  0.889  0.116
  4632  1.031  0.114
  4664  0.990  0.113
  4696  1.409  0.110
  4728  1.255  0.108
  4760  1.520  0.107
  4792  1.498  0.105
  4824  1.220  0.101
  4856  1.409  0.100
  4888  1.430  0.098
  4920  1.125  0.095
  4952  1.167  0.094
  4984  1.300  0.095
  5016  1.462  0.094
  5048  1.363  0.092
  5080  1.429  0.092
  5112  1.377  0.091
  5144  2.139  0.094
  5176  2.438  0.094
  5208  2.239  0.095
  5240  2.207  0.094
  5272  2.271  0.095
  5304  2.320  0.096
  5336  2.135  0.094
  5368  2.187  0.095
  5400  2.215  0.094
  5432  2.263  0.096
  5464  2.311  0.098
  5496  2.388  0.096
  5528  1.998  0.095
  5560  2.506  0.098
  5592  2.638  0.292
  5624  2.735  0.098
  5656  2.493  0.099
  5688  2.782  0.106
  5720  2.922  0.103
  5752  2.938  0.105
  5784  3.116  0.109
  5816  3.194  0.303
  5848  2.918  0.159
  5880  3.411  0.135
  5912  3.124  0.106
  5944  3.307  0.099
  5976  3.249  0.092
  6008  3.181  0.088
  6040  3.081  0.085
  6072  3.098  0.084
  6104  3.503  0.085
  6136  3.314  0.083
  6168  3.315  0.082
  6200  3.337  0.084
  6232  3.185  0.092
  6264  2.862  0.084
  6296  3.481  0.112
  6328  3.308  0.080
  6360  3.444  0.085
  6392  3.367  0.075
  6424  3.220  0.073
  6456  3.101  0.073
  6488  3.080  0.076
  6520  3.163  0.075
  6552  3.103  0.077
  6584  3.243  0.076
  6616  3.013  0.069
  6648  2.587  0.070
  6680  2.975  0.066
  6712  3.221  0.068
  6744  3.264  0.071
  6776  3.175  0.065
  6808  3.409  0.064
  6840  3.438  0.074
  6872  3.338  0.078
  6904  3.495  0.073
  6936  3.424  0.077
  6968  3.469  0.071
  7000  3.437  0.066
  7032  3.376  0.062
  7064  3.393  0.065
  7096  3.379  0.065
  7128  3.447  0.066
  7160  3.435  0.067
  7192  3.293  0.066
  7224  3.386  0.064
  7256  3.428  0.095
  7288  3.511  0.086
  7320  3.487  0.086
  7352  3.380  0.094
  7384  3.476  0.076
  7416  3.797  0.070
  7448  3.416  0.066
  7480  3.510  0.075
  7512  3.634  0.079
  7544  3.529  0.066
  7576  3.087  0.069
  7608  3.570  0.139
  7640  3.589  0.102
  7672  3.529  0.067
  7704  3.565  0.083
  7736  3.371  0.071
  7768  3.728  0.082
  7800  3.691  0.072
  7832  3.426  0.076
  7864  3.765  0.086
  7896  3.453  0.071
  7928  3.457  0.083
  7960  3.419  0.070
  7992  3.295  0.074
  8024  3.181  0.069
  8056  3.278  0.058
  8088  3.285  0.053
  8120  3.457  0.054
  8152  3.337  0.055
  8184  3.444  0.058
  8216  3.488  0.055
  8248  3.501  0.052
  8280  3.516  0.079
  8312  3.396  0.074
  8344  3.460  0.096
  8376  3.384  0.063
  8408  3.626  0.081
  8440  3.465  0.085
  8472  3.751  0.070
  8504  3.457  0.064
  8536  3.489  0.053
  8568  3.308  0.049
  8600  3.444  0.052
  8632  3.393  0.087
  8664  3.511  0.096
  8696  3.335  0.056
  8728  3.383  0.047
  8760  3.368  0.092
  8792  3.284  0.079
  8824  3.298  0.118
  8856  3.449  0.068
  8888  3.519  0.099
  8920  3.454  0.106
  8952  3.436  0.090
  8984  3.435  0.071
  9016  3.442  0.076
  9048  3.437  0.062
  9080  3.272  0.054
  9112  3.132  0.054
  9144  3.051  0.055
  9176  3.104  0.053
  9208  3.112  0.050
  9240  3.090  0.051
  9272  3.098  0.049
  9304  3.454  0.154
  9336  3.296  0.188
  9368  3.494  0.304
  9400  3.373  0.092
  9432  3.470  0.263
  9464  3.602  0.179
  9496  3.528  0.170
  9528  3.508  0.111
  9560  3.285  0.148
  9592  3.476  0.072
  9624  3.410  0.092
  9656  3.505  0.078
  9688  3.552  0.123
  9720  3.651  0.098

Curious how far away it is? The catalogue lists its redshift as 0.286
